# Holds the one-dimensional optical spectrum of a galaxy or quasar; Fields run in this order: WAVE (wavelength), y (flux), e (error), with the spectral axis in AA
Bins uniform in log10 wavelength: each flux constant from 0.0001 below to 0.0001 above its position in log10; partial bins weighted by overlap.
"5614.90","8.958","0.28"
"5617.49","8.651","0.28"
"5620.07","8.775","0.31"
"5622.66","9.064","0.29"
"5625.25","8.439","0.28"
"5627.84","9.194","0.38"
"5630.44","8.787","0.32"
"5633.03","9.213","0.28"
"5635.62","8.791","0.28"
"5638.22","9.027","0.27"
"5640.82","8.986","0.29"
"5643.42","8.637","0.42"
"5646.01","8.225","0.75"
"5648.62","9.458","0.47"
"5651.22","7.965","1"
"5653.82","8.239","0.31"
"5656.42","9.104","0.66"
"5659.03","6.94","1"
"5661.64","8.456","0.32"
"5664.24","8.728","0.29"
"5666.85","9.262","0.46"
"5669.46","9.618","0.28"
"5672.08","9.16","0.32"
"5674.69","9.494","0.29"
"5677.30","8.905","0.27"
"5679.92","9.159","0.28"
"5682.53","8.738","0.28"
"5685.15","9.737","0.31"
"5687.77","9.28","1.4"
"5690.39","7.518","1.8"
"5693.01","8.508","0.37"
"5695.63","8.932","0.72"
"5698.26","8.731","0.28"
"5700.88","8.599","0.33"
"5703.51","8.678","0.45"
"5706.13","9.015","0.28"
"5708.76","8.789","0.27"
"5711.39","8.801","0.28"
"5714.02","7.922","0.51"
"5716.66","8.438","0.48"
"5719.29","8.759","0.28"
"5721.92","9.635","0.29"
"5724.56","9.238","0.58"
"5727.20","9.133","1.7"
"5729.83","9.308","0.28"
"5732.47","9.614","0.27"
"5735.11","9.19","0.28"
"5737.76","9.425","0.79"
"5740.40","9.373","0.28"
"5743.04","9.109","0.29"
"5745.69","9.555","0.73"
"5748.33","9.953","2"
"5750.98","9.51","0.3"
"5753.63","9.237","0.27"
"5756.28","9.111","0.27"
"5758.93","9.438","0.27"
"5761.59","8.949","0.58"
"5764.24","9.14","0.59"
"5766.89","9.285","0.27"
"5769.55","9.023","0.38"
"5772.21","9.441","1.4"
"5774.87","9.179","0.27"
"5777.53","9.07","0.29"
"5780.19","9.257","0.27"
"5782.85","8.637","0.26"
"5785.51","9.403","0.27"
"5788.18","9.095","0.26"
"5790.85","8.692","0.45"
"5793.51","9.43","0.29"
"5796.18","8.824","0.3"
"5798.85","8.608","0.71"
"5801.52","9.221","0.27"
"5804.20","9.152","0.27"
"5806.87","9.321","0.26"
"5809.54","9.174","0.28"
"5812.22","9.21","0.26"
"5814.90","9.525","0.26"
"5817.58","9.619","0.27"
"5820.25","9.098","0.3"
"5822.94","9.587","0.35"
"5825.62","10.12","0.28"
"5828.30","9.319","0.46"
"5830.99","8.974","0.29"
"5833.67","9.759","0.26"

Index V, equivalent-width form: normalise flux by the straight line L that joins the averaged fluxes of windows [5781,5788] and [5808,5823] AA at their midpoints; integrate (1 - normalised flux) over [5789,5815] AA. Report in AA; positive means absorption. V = 0.3 AA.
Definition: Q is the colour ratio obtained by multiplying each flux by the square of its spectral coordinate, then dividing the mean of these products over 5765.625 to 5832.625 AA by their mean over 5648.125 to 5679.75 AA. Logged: 1.10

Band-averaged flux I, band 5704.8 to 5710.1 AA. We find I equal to 8.91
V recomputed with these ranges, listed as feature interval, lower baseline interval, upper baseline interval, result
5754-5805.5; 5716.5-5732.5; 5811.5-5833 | 1.3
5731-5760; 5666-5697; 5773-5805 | -1.2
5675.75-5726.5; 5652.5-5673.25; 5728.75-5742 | 1.3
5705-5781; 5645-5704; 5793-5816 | -1.7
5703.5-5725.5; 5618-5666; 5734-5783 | 0.6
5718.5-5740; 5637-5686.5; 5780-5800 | -0.9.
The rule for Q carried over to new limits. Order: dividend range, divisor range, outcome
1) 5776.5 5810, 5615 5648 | 1.09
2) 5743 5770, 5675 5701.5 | 1.08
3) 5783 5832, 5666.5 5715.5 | 1.08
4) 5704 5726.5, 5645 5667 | 1.07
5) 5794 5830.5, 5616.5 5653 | 1.12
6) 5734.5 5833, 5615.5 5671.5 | 1.11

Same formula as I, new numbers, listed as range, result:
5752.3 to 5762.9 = 9.18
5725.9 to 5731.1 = 9.23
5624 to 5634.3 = 8.91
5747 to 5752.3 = 9.74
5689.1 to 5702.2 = 8.46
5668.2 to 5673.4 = 9.38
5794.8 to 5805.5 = 8.95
